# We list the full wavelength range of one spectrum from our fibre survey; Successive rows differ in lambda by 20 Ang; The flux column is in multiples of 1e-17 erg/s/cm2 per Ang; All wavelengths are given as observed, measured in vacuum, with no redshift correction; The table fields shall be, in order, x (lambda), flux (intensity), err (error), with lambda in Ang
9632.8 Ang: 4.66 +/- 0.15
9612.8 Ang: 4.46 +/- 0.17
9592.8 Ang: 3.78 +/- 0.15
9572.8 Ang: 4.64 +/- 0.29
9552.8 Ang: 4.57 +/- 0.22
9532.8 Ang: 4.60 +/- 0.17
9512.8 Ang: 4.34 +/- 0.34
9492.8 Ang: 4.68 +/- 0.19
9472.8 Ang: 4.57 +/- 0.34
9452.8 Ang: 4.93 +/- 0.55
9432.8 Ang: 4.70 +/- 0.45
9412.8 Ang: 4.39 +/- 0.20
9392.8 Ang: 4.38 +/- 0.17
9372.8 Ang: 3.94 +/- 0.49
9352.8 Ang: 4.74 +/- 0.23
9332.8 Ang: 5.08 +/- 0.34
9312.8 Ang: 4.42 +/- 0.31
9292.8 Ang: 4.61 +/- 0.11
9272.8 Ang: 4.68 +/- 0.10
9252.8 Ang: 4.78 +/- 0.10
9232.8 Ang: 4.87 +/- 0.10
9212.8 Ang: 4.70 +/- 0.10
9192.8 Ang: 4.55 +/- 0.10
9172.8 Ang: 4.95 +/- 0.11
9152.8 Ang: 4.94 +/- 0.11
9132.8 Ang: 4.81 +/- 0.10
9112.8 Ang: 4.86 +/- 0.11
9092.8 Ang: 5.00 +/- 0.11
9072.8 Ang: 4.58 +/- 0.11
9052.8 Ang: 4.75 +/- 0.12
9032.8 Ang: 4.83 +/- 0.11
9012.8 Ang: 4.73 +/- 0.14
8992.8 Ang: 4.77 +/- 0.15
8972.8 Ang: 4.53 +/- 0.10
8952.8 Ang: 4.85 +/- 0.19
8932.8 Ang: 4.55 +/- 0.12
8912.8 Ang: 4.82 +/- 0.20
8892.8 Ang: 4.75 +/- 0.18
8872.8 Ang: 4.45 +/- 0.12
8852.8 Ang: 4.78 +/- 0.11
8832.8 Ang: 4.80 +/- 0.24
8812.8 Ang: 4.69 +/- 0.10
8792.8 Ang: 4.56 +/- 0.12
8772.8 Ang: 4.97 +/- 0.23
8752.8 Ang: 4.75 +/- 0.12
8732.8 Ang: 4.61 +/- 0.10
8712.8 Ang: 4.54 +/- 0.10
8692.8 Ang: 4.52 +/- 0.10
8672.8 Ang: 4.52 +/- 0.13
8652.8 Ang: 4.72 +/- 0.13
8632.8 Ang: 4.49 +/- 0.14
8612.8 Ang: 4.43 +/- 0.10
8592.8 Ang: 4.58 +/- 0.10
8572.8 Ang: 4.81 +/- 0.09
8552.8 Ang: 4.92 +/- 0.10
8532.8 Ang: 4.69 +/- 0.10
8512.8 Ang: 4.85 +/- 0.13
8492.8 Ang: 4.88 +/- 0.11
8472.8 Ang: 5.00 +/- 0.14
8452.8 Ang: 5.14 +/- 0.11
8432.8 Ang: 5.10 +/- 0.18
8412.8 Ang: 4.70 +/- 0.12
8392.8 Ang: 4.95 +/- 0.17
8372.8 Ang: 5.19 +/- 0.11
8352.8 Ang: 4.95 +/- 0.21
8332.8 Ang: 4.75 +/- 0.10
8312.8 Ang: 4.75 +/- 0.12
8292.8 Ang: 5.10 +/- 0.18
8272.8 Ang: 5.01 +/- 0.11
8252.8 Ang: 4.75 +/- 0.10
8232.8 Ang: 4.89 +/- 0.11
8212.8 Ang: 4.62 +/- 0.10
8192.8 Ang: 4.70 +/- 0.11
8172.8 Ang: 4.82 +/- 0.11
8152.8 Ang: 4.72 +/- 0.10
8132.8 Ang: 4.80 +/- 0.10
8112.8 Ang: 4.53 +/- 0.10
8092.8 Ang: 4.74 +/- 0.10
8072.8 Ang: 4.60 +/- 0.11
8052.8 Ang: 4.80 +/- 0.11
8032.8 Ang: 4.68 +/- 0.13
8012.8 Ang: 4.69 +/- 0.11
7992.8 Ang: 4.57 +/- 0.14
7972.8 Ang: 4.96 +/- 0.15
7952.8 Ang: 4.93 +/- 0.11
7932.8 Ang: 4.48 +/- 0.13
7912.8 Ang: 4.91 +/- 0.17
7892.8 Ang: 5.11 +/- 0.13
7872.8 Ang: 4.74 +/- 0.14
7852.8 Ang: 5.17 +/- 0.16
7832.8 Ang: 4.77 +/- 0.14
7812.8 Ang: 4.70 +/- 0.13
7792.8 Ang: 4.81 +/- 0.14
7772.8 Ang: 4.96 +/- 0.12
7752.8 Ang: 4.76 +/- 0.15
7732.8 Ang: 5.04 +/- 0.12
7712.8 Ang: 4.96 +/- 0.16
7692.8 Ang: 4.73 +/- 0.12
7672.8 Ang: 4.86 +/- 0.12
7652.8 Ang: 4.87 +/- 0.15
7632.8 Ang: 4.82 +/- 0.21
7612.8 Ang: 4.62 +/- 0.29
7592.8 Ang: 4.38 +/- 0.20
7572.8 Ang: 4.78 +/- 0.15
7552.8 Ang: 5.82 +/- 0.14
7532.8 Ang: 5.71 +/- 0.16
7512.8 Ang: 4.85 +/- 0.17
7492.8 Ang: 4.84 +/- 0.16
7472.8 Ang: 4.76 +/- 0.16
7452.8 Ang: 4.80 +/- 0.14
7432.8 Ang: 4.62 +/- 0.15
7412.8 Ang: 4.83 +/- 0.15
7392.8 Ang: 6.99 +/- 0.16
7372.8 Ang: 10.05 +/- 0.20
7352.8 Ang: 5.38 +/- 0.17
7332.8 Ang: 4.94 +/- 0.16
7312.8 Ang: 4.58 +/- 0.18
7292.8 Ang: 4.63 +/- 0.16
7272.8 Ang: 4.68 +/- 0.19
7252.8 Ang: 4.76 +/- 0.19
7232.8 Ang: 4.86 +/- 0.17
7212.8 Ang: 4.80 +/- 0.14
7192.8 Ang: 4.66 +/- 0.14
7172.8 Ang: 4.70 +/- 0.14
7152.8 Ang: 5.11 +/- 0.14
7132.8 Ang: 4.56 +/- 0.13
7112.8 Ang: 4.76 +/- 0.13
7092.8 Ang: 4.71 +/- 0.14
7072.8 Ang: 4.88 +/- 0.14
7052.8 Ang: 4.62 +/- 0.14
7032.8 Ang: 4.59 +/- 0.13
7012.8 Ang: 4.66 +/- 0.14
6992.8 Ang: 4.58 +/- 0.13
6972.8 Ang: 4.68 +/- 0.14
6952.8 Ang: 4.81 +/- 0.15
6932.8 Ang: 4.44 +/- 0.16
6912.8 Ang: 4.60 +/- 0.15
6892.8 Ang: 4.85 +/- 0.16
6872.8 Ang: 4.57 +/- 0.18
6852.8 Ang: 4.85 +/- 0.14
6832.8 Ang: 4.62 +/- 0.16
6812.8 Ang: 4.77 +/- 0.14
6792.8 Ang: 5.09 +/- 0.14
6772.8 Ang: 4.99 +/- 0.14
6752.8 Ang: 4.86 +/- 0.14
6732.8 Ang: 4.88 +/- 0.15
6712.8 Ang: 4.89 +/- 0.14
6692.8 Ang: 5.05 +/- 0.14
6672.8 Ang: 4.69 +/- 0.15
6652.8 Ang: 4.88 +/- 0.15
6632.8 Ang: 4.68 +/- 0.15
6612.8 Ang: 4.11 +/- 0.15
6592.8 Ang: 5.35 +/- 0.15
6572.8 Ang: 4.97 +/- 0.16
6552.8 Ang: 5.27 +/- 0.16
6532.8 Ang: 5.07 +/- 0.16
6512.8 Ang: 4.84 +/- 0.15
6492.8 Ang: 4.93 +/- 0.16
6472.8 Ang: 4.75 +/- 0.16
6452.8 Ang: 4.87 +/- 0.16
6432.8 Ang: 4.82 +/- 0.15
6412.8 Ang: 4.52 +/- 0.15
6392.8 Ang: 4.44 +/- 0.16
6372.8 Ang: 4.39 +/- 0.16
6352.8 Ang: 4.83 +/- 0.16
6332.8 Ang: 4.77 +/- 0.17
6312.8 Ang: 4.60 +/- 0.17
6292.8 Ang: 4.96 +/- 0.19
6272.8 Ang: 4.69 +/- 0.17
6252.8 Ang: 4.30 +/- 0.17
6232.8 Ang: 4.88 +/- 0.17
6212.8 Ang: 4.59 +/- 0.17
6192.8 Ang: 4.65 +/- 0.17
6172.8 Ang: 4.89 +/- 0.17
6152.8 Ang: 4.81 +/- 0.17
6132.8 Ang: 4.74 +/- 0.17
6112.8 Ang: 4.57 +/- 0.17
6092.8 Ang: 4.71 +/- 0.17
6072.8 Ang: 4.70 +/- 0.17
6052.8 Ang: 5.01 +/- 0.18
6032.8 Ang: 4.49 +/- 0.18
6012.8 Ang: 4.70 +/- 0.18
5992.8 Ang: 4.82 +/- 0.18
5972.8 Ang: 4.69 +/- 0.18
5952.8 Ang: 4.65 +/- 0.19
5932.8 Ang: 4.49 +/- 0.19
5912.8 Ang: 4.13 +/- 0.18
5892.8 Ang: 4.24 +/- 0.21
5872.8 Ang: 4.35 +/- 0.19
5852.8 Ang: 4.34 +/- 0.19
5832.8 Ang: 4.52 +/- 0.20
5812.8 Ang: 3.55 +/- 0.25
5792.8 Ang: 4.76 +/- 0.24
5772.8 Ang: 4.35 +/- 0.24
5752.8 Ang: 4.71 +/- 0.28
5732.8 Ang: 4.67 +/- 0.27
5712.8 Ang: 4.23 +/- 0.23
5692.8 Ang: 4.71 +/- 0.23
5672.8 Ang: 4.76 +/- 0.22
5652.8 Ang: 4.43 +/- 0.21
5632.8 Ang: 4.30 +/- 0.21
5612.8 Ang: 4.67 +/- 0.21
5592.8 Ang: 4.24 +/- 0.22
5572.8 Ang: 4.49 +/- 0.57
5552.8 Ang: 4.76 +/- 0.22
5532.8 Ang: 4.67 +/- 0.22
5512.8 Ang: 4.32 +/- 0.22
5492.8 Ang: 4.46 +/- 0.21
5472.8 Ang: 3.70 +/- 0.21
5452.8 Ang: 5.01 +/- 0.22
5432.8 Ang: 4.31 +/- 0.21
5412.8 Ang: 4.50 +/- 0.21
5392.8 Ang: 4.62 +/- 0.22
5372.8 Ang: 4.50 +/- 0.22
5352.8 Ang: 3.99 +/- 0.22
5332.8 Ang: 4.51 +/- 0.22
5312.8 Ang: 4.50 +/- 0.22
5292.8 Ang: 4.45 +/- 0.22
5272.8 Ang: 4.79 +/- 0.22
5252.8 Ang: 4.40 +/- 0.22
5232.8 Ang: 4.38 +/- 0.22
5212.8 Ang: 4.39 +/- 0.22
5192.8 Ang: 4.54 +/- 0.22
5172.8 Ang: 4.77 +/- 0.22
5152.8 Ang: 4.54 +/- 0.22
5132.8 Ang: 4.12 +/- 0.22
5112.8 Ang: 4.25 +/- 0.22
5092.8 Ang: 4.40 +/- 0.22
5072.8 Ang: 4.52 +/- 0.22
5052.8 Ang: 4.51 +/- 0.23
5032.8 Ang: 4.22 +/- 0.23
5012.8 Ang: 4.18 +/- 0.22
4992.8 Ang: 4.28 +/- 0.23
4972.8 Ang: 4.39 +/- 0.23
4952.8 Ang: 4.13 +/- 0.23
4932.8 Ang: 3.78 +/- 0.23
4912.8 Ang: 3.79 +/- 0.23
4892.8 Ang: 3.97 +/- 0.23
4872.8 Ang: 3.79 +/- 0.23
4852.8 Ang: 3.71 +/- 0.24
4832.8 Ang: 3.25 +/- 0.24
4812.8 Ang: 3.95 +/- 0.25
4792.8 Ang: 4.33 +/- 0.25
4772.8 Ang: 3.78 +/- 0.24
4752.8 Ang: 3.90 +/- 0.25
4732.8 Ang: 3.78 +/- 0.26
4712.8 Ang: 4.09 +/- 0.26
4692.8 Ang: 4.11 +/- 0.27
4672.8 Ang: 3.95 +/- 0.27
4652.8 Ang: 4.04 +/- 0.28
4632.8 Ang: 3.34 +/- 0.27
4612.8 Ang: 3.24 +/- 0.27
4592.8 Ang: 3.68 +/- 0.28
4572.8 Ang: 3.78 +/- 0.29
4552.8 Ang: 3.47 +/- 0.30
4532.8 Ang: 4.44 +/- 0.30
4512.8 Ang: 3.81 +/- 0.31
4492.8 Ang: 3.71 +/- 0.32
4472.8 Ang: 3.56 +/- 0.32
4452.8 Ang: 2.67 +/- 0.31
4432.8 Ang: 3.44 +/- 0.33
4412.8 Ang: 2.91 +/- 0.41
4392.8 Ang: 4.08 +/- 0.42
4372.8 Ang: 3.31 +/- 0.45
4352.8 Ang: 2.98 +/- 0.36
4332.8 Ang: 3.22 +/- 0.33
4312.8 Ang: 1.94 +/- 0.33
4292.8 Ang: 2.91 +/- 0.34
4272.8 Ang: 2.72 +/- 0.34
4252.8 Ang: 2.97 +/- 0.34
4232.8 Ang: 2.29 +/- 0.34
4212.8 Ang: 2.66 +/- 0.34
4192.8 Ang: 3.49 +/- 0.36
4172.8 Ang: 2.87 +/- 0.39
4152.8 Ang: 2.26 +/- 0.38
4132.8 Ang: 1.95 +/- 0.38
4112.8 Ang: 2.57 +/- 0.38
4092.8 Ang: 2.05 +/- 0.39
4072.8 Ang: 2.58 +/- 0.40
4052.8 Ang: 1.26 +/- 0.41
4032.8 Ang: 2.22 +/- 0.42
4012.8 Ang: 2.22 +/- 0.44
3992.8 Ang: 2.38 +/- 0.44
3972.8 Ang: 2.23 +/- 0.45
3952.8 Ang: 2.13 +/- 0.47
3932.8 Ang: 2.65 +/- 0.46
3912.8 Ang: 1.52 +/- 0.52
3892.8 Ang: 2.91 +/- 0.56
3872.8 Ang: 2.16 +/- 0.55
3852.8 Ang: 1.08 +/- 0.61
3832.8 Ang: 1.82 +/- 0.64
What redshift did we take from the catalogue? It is 0.12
